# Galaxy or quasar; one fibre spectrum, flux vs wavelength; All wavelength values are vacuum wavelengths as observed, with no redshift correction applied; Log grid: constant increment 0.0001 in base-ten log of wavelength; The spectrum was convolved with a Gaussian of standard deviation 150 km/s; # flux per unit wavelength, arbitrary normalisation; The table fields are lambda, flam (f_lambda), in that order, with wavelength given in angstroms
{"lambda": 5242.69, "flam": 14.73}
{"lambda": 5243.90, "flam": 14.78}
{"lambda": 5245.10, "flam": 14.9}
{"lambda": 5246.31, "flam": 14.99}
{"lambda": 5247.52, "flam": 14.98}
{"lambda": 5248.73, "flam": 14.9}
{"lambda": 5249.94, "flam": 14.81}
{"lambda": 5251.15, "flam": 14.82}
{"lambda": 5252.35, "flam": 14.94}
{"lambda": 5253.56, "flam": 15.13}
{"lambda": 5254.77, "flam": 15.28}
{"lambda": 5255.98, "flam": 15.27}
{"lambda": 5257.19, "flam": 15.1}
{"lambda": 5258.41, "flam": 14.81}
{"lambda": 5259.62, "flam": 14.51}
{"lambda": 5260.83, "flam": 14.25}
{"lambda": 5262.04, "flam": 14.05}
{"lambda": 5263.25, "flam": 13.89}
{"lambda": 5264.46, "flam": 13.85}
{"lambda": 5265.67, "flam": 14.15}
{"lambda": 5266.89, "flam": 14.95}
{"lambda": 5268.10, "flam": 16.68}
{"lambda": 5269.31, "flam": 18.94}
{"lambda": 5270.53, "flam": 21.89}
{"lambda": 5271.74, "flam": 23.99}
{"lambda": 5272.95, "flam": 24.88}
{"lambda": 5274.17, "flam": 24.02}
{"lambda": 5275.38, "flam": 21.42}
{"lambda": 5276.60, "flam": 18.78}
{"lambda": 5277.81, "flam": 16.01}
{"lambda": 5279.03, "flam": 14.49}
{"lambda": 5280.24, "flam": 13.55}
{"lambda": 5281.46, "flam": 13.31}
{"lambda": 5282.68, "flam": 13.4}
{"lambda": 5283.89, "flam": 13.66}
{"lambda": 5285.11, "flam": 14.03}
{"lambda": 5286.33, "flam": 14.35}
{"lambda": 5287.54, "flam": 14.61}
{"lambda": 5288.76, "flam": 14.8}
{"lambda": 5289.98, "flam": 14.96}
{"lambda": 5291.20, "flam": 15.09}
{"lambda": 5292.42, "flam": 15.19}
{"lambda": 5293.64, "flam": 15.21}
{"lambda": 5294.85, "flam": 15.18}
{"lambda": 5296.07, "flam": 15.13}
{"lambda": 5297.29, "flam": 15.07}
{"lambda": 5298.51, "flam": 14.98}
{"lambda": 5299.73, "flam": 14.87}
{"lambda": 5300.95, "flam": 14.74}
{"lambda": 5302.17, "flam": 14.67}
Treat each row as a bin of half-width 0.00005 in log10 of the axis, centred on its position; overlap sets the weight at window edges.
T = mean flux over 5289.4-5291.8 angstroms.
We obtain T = 15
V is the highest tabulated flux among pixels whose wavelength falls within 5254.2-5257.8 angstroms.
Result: 15.28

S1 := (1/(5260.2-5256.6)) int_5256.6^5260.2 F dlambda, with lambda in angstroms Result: 14.8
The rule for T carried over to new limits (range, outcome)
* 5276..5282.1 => 15.2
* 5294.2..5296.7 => 15.2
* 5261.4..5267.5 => 14.2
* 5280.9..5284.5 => 13.5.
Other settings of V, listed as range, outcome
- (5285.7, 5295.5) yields 15.21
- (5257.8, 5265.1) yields 14.81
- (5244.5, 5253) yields 14.99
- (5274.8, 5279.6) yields 21.42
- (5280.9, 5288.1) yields 14.61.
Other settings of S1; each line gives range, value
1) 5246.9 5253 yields 14.9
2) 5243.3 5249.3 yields 14.9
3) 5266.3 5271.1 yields 18.1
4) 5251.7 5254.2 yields 15.1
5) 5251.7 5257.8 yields 15.2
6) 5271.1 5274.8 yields 24.3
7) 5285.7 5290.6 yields 14.7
